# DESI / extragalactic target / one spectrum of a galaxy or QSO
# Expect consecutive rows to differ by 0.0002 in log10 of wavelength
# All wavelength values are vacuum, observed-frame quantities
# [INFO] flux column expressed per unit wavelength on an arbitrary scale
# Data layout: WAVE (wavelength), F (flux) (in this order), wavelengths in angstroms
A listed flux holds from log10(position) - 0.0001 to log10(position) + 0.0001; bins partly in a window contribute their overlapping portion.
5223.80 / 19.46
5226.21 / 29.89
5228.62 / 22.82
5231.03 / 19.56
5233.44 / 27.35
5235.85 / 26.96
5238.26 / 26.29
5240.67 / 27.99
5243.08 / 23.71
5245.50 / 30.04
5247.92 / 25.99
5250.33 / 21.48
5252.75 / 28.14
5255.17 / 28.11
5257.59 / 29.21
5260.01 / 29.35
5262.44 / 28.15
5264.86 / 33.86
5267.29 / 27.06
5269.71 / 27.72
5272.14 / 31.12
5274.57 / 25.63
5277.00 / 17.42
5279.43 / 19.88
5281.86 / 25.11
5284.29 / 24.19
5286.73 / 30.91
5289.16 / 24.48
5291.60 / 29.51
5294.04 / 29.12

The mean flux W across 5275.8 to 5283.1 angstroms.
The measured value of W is 20.8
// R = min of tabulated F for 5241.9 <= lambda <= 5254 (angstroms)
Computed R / 21.48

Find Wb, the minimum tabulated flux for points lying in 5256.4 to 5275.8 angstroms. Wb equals 25.63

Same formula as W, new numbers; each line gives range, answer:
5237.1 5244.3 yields 26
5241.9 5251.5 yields 25.3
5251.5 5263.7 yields 28.6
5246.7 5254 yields 25.2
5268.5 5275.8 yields 28.1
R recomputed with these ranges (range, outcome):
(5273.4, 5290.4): 17.42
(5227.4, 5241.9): 19.56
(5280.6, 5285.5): 24.19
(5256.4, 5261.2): 29.21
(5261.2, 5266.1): 28.15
